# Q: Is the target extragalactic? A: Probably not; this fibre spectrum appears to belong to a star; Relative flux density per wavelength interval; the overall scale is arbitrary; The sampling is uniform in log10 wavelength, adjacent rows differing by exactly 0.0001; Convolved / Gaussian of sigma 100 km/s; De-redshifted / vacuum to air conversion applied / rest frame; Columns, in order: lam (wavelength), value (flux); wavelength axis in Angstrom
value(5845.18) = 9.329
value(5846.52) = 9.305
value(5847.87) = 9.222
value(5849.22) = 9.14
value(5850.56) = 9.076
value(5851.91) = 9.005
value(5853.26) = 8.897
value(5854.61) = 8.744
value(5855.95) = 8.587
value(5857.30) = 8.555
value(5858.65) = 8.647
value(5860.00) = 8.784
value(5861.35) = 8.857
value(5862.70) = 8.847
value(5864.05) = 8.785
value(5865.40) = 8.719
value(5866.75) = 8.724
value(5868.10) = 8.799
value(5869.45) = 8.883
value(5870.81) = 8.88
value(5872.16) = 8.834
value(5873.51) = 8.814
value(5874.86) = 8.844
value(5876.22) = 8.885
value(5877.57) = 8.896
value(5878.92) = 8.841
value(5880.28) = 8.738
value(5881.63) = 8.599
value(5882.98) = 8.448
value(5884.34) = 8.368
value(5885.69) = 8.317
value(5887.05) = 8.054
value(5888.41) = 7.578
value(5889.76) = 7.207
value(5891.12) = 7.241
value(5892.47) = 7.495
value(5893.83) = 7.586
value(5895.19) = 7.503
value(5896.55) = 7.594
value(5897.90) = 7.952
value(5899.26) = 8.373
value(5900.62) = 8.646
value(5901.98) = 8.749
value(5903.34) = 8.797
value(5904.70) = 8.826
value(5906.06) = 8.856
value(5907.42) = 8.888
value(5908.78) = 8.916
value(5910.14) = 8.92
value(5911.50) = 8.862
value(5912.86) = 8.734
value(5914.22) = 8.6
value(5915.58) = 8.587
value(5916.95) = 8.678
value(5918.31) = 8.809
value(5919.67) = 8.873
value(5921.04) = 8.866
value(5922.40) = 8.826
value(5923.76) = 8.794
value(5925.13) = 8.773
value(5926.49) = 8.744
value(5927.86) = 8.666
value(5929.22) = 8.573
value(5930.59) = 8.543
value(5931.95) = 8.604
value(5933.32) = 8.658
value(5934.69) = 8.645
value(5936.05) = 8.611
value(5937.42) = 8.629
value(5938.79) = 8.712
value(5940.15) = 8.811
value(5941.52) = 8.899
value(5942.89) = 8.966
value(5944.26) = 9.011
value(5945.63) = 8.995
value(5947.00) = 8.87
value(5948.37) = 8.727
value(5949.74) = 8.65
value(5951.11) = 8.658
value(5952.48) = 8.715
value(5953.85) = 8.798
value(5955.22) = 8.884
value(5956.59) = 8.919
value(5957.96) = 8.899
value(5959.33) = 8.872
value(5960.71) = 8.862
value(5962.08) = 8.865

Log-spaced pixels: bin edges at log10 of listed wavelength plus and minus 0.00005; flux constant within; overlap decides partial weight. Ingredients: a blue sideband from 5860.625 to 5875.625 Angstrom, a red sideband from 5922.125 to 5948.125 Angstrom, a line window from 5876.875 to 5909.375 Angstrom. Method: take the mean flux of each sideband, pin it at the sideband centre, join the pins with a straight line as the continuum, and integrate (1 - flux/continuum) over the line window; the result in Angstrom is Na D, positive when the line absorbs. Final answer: 1.9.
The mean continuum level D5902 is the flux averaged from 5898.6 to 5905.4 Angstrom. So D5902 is 8.67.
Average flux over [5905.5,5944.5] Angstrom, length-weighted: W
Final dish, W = 8.76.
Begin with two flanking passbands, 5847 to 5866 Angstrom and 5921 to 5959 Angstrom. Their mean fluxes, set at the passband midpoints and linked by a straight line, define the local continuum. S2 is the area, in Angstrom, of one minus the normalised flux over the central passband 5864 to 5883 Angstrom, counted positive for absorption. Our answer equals 0.09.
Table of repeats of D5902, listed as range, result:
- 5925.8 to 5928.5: 8.7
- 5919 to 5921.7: 8.85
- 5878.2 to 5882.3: 8.73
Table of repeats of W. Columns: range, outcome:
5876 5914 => 8.35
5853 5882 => 8.78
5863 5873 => 8.8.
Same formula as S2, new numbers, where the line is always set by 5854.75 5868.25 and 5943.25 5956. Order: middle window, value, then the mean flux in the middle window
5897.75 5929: 0.2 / 8.74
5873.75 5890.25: 0.6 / 8.42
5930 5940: 0.2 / 8.65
